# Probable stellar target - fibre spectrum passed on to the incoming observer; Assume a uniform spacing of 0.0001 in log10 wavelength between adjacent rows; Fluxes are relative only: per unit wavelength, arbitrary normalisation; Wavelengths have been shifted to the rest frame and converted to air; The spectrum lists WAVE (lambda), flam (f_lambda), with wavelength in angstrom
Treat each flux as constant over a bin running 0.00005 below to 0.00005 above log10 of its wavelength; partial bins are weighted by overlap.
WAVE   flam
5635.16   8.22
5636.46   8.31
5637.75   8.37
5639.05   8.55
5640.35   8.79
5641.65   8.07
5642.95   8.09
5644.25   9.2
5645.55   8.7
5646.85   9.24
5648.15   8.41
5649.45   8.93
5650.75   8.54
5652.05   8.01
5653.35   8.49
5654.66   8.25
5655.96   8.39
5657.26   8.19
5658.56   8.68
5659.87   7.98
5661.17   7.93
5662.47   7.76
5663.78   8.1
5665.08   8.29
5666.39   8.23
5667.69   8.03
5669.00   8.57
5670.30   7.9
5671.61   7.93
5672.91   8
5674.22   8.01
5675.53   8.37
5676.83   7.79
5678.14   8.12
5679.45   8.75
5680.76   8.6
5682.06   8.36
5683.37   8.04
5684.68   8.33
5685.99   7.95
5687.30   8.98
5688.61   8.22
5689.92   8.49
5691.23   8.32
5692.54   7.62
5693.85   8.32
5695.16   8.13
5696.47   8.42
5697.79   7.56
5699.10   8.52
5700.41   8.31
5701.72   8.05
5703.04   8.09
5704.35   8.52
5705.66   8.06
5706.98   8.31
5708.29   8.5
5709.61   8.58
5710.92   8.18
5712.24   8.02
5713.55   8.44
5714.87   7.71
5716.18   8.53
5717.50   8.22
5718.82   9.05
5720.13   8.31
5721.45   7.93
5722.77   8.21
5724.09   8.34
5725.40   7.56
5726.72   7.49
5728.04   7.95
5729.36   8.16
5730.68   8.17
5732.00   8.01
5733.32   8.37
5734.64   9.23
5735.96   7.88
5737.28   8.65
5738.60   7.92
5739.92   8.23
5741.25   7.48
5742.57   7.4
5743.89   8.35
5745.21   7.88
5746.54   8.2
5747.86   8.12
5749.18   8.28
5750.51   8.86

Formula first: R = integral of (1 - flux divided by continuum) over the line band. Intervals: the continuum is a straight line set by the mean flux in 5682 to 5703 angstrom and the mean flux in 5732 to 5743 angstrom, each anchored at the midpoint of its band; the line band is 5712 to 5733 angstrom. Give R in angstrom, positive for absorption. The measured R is 0.1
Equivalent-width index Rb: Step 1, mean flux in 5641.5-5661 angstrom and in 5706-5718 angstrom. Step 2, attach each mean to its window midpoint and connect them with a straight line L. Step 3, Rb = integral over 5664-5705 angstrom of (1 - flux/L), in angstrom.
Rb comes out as 0.7 angstrom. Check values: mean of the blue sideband 8.47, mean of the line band 8.22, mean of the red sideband 8.27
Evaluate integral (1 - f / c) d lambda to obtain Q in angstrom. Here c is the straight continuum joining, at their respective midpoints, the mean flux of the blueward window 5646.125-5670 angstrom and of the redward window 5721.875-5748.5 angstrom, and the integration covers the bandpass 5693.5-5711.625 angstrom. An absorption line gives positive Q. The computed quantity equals -0.1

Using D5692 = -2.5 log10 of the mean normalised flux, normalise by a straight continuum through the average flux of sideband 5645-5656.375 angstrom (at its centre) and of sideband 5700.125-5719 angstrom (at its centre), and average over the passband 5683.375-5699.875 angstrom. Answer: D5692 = 0.02 mag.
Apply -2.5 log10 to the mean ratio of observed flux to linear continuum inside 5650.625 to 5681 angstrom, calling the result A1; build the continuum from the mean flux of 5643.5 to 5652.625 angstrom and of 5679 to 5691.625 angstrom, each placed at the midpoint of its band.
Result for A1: 0.049 mag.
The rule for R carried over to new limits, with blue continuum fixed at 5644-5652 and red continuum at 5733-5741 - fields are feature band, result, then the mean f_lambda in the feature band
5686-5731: 1.4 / 8.21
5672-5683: 0.5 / 8.24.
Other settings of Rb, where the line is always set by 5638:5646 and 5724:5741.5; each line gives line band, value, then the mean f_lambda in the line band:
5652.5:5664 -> 0.4 angstrom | 8.19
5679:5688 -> -0.1 angstrom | 8.42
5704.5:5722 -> -0.2 angstrom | 8.3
